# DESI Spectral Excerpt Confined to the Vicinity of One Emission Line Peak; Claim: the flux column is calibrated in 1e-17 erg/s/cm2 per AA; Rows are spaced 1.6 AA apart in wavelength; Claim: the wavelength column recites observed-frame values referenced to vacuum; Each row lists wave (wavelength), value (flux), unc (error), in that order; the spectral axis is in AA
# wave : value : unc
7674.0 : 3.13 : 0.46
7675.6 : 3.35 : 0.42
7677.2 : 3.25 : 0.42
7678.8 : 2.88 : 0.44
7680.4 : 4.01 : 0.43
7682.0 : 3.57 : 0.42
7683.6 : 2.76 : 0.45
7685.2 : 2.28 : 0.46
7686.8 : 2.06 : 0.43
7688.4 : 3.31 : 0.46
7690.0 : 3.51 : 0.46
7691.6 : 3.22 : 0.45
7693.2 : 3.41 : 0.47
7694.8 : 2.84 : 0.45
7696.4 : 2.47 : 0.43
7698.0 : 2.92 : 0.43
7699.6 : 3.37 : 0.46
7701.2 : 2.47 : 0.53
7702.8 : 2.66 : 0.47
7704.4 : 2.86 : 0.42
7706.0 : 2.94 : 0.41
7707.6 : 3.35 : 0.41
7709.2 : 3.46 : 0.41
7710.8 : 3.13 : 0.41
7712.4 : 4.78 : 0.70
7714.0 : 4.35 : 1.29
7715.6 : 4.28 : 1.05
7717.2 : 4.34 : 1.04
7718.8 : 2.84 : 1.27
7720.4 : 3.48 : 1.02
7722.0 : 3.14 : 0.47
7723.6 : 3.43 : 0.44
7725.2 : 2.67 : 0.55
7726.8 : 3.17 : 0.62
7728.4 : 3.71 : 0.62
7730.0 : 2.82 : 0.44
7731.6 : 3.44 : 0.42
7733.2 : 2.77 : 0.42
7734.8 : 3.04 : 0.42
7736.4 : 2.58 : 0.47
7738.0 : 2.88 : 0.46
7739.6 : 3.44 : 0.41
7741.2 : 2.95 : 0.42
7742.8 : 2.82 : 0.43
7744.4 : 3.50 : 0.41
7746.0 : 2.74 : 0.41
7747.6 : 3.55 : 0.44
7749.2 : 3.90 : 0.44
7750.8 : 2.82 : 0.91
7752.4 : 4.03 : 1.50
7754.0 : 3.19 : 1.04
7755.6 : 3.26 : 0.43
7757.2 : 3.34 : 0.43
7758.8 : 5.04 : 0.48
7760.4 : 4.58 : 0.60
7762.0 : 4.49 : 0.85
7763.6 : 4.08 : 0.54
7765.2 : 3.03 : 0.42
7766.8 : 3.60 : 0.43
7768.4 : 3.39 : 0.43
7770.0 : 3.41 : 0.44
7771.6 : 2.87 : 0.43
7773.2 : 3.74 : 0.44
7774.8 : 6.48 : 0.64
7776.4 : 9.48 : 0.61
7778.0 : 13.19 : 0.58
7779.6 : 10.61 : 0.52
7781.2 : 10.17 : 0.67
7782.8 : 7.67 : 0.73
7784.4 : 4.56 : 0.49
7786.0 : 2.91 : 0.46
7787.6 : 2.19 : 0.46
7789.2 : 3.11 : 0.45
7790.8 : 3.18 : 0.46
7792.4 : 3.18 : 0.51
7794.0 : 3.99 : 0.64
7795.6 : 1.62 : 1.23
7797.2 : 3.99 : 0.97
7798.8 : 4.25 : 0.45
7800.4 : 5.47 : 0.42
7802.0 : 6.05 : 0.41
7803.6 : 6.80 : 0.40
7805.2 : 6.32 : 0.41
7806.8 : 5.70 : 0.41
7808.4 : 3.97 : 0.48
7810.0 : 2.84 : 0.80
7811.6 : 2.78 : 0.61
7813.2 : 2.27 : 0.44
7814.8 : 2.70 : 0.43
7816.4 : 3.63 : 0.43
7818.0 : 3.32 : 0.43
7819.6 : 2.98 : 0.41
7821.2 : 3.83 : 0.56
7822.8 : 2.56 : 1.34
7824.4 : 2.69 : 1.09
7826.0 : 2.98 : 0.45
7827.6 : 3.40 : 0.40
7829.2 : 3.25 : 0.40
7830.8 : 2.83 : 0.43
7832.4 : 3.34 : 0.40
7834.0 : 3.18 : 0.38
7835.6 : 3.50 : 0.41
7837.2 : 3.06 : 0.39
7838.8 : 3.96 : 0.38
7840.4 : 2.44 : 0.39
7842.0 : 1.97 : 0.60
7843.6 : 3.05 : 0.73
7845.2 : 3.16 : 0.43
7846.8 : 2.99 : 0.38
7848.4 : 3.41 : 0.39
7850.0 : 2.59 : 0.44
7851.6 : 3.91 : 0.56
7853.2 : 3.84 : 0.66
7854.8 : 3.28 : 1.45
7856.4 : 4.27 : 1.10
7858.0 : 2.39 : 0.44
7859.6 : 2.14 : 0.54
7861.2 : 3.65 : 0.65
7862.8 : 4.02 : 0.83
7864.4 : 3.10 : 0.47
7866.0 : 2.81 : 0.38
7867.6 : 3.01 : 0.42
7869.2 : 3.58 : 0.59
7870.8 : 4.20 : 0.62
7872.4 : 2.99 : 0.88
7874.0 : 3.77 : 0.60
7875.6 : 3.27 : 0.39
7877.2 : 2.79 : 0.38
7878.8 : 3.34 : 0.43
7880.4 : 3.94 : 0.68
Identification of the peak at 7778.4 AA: H-alpha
